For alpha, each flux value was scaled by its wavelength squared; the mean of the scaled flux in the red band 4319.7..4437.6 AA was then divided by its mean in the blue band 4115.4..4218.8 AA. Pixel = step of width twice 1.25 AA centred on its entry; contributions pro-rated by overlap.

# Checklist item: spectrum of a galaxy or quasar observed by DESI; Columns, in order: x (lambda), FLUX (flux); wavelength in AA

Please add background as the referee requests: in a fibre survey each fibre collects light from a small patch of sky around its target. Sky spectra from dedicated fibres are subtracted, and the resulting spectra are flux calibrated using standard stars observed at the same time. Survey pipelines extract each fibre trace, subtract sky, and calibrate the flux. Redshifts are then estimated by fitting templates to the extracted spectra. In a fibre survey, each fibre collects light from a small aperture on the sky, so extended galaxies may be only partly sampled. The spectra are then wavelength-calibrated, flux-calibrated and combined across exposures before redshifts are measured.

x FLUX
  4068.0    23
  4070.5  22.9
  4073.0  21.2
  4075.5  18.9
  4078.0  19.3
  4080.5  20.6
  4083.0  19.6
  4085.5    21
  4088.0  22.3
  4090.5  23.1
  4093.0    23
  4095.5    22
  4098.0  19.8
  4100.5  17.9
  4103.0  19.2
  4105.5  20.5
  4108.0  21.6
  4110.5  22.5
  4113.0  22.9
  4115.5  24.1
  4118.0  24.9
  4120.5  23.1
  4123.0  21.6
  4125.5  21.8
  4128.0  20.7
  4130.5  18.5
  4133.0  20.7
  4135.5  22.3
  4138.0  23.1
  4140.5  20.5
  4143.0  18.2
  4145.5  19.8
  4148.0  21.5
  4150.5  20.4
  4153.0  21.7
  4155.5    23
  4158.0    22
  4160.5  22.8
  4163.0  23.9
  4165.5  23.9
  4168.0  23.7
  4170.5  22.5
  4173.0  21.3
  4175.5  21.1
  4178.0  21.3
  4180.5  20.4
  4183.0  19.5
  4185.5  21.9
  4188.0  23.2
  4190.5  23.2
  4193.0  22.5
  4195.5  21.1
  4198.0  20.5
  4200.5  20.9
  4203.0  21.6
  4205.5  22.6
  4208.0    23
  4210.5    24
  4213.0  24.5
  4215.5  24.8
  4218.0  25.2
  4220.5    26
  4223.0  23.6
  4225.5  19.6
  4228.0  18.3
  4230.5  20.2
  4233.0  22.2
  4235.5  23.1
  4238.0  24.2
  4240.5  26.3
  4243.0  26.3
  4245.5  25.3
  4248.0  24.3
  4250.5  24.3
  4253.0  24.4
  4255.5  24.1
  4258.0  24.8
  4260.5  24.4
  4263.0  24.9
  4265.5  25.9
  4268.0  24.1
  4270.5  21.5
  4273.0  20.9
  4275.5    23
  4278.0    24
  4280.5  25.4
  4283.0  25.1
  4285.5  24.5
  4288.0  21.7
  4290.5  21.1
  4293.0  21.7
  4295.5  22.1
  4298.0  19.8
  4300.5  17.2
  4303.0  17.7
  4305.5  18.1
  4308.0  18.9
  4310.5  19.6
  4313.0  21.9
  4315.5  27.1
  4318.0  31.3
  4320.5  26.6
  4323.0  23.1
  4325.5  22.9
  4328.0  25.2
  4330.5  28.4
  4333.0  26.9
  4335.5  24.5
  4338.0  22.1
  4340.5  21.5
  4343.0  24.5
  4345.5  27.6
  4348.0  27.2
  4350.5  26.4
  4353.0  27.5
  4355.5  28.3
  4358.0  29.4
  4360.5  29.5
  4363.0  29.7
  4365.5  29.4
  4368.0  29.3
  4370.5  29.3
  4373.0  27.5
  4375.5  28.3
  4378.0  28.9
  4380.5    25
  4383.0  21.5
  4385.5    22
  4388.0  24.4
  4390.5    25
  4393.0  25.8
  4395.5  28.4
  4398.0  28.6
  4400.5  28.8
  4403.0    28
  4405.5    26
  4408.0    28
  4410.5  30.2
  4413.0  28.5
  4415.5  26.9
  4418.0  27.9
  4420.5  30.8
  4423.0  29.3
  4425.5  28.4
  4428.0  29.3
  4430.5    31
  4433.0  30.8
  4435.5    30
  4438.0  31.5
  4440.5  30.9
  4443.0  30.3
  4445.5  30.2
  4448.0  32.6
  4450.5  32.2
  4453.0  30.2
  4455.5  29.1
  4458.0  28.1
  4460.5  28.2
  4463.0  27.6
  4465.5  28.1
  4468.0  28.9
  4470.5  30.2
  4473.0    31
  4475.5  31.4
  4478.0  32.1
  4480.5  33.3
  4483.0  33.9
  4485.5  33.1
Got 1.4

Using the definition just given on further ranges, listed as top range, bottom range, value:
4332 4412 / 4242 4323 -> 1.21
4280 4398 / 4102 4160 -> 1.28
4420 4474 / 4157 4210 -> 1.53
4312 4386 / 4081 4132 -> 1.38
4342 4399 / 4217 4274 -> 1.21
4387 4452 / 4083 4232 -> 1.50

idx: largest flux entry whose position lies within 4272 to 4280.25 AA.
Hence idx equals 24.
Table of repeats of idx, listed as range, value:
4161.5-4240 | 26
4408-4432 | 31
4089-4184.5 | 24.9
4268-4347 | 31.3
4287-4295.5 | 22.1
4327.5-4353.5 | 28.4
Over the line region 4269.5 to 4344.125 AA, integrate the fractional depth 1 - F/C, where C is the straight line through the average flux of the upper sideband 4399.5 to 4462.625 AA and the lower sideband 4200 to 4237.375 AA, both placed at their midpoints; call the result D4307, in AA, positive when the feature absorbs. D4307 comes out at 7.5 AA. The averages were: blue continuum 22.7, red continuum 29.5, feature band 22.9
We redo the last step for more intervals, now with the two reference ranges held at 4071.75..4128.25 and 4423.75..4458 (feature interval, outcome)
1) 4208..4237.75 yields 2.06 AA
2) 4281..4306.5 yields 5.22 AA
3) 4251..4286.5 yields 2.43 AA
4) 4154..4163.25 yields 0.06 AA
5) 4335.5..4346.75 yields 1.53 AA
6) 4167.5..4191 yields 1.78 AA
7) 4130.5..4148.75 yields 1.41 AA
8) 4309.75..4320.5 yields 0.66 AA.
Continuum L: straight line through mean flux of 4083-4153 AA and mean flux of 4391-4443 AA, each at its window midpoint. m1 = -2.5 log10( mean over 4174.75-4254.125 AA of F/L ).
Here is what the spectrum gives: 0.05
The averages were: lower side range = 21.3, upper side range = 28.9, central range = 22.8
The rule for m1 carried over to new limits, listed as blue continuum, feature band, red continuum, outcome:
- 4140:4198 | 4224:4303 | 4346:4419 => 0.057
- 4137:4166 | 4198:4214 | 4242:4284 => 0.018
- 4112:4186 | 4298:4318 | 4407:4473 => 0.248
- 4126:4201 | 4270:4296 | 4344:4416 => 0.087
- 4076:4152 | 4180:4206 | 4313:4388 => 0.067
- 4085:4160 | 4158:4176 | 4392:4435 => -0.009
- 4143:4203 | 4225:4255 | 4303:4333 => -0.029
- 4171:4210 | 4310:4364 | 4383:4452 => 0.005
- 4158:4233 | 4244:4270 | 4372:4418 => -0.040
